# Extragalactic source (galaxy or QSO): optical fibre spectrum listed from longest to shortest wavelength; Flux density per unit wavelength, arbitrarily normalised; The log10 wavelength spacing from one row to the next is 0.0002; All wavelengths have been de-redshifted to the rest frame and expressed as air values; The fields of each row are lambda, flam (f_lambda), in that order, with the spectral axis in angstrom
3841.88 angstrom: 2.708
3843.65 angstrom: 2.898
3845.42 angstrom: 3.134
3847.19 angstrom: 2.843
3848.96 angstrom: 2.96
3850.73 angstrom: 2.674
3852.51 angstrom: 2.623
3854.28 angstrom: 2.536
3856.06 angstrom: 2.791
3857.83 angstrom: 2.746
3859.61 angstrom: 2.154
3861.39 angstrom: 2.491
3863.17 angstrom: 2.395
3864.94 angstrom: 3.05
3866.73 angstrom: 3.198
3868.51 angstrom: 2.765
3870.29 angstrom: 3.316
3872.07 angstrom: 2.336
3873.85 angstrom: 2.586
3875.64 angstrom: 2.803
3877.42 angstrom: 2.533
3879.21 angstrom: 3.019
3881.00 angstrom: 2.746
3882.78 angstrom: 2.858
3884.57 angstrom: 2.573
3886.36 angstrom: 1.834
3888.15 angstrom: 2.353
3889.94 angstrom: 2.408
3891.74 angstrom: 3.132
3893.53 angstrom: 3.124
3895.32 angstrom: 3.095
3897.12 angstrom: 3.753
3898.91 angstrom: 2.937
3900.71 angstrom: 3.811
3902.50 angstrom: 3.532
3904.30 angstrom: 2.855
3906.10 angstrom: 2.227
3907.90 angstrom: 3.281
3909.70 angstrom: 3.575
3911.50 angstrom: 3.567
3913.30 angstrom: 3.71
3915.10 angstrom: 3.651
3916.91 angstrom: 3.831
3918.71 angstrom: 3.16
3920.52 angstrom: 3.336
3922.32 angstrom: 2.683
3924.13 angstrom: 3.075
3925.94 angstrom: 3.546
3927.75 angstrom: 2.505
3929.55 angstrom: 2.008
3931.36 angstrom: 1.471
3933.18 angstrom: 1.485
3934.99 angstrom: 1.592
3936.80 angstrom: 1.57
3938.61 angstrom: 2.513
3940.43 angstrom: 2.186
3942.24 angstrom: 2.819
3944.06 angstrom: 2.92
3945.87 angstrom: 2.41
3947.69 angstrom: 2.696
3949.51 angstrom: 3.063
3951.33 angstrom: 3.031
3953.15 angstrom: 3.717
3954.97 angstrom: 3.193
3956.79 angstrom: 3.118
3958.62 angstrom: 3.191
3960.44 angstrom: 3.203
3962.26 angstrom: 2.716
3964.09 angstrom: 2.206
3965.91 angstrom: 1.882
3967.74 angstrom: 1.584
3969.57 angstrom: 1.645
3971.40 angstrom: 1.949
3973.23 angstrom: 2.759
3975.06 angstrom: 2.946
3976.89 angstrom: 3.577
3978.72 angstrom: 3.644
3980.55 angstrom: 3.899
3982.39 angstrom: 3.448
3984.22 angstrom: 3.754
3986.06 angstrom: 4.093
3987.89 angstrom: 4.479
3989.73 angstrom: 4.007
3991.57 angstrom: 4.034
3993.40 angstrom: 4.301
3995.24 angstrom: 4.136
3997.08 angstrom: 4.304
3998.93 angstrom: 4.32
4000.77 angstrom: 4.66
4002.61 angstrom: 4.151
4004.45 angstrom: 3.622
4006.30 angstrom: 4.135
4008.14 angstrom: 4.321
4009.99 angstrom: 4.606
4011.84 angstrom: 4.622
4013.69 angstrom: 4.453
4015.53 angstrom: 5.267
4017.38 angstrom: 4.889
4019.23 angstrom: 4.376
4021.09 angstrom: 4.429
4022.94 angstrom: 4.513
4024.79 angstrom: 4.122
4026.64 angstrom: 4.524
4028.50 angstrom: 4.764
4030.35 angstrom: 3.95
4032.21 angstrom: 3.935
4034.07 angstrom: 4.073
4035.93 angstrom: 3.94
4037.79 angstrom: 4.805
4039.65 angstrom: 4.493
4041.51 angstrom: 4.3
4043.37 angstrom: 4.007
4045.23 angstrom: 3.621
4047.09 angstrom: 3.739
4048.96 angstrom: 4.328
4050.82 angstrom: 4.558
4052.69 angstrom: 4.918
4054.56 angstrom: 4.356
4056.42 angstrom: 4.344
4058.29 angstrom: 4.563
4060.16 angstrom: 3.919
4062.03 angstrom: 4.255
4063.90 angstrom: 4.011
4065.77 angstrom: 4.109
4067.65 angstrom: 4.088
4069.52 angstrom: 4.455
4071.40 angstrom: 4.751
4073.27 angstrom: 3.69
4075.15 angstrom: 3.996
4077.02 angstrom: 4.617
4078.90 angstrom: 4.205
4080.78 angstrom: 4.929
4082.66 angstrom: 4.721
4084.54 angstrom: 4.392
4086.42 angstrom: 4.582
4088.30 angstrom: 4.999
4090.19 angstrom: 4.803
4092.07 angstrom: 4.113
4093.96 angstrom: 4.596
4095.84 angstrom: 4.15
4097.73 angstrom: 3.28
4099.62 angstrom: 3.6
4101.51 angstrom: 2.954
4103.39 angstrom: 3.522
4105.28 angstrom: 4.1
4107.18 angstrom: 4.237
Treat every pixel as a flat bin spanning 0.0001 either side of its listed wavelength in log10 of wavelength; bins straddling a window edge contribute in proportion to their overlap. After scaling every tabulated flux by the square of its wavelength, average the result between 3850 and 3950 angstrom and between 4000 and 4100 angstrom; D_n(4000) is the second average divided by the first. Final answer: 1.68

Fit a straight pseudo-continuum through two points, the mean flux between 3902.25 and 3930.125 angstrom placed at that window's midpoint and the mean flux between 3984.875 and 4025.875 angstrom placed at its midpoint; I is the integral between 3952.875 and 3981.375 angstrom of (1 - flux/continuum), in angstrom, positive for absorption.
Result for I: 7.7 angstrom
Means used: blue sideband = 3.16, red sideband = 4.35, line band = 2.8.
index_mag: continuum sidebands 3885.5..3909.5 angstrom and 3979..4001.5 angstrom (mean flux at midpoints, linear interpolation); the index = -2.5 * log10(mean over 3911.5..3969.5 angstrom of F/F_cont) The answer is 0.27 mag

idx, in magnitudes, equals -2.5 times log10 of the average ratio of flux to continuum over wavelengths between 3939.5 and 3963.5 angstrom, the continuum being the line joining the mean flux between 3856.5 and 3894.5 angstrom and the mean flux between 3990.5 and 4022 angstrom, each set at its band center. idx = 0.25 mag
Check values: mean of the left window 2.69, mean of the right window 4.39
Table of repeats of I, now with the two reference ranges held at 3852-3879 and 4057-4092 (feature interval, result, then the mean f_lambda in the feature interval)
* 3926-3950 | 7.4 angstrom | 2.28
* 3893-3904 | -1.4 angstrom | 3.36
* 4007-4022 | -2.7 angstrom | 4.61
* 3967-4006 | 0.9 angstrom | 3.61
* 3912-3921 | -1.3 angstrom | 3.55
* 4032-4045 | -0.3 angstrom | 4.21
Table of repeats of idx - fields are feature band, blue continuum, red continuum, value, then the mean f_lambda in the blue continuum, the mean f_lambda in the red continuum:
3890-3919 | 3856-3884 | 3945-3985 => -0.18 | 2.73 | 2.89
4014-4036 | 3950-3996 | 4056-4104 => -0.19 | 3.22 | 4.22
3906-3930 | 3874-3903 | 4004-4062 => -0.01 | 2.89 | 4.34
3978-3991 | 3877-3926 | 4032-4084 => -0.05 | 3.08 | 4.28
